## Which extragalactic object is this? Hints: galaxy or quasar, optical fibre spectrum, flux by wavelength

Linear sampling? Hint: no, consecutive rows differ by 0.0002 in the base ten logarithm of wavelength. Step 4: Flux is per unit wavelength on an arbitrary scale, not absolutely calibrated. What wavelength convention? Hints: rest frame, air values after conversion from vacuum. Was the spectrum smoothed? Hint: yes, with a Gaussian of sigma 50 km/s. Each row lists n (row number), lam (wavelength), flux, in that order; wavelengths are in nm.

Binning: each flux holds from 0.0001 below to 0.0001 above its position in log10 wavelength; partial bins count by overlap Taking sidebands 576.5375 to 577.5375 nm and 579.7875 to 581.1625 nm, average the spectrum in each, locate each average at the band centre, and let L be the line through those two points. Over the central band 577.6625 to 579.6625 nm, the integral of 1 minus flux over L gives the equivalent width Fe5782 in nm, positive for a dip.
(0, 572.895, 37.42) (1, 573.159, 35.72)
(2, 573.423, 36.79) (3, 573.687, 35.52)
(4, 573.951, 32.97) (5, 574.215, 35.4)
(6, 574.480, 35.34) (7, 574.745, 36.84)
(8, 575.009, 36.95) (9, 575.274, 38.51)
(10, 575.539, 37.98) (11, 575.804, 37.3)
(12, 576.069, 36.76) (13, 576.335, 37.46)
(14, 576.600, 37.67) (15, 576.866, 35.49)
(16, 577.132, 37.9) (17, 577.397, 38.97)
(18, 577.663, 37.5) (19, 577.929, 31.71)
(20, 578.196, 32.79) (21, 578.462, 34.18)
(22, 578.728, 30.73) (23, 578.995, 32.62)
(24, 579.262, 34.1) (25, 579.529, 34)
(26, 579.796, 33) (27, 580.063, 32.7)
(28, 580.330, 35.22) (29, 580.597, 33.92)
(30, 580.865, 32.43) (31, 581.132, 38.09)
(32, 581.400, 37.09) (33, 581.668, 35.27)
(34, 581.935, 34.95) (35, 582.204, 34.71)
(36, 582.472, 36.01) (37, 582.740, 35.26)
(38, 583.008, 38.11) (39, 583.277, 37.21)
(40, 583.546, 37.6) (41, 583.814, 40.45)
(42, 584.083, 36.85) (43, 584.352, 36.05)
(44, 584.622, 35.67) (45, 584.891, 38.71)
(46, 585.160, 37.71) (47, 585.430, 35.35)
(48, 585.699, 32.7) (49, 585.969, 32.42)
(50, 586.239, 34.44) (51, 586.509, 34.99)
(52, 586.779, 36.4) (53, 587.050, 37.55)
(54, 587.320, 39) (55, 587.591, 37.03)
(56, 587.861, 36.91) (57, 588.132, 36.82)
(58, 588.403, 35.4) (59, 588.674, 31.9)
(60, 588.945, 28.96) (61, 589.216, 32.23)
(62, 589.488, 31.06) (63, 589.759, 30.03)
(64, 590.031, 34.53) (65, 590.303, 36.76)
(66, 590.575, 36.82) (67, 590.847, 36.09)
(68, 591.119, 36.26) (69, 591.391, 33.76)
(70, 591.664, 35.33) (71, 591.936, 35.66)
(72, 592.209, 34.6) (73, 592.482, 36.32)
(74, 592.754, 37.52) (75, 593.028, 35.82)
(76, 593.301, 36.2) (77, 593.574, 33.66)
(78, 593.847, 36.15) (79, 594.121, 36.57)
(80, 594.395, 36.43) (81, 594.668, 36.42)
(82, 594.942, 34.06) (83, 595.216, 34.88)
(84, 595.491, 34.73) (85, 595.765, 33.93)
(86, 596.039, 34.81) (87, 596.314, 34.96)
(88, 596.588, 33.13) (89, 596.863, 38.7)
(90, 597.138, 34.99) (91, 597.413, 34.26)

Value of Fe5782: 0.15 nm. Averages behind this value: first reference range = 37.5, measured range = 33.2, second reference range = 34.1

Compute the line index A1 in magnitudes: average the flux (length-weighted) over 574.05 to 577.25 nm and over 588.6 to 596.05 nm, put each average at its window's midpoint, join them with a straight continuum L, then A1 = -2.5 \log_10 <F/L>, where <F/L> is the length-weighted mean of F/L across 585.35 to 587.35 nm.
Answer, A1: 0.010 mag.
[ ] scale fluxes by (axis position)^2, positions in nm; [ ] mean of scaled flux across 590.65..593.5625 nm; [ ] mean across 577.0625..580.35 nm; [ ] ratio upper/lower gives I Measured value 1.09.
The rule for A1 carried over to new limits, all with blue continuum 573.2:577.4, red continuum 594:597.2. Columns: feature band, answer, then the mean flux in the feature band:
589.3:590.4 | 0.09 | 32.9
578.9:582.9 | 0.05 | 34.7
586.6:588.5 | -0.03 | 37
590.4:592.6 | 0.00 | 35.6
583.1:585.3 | -0.04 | 37.5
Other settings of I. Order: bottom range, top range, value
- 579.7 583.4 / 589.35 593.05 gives 1.02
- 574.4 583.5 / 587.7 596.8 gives 1.03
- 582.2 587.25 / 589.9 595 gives 1.01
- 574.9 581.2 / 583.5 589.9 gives 1.03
